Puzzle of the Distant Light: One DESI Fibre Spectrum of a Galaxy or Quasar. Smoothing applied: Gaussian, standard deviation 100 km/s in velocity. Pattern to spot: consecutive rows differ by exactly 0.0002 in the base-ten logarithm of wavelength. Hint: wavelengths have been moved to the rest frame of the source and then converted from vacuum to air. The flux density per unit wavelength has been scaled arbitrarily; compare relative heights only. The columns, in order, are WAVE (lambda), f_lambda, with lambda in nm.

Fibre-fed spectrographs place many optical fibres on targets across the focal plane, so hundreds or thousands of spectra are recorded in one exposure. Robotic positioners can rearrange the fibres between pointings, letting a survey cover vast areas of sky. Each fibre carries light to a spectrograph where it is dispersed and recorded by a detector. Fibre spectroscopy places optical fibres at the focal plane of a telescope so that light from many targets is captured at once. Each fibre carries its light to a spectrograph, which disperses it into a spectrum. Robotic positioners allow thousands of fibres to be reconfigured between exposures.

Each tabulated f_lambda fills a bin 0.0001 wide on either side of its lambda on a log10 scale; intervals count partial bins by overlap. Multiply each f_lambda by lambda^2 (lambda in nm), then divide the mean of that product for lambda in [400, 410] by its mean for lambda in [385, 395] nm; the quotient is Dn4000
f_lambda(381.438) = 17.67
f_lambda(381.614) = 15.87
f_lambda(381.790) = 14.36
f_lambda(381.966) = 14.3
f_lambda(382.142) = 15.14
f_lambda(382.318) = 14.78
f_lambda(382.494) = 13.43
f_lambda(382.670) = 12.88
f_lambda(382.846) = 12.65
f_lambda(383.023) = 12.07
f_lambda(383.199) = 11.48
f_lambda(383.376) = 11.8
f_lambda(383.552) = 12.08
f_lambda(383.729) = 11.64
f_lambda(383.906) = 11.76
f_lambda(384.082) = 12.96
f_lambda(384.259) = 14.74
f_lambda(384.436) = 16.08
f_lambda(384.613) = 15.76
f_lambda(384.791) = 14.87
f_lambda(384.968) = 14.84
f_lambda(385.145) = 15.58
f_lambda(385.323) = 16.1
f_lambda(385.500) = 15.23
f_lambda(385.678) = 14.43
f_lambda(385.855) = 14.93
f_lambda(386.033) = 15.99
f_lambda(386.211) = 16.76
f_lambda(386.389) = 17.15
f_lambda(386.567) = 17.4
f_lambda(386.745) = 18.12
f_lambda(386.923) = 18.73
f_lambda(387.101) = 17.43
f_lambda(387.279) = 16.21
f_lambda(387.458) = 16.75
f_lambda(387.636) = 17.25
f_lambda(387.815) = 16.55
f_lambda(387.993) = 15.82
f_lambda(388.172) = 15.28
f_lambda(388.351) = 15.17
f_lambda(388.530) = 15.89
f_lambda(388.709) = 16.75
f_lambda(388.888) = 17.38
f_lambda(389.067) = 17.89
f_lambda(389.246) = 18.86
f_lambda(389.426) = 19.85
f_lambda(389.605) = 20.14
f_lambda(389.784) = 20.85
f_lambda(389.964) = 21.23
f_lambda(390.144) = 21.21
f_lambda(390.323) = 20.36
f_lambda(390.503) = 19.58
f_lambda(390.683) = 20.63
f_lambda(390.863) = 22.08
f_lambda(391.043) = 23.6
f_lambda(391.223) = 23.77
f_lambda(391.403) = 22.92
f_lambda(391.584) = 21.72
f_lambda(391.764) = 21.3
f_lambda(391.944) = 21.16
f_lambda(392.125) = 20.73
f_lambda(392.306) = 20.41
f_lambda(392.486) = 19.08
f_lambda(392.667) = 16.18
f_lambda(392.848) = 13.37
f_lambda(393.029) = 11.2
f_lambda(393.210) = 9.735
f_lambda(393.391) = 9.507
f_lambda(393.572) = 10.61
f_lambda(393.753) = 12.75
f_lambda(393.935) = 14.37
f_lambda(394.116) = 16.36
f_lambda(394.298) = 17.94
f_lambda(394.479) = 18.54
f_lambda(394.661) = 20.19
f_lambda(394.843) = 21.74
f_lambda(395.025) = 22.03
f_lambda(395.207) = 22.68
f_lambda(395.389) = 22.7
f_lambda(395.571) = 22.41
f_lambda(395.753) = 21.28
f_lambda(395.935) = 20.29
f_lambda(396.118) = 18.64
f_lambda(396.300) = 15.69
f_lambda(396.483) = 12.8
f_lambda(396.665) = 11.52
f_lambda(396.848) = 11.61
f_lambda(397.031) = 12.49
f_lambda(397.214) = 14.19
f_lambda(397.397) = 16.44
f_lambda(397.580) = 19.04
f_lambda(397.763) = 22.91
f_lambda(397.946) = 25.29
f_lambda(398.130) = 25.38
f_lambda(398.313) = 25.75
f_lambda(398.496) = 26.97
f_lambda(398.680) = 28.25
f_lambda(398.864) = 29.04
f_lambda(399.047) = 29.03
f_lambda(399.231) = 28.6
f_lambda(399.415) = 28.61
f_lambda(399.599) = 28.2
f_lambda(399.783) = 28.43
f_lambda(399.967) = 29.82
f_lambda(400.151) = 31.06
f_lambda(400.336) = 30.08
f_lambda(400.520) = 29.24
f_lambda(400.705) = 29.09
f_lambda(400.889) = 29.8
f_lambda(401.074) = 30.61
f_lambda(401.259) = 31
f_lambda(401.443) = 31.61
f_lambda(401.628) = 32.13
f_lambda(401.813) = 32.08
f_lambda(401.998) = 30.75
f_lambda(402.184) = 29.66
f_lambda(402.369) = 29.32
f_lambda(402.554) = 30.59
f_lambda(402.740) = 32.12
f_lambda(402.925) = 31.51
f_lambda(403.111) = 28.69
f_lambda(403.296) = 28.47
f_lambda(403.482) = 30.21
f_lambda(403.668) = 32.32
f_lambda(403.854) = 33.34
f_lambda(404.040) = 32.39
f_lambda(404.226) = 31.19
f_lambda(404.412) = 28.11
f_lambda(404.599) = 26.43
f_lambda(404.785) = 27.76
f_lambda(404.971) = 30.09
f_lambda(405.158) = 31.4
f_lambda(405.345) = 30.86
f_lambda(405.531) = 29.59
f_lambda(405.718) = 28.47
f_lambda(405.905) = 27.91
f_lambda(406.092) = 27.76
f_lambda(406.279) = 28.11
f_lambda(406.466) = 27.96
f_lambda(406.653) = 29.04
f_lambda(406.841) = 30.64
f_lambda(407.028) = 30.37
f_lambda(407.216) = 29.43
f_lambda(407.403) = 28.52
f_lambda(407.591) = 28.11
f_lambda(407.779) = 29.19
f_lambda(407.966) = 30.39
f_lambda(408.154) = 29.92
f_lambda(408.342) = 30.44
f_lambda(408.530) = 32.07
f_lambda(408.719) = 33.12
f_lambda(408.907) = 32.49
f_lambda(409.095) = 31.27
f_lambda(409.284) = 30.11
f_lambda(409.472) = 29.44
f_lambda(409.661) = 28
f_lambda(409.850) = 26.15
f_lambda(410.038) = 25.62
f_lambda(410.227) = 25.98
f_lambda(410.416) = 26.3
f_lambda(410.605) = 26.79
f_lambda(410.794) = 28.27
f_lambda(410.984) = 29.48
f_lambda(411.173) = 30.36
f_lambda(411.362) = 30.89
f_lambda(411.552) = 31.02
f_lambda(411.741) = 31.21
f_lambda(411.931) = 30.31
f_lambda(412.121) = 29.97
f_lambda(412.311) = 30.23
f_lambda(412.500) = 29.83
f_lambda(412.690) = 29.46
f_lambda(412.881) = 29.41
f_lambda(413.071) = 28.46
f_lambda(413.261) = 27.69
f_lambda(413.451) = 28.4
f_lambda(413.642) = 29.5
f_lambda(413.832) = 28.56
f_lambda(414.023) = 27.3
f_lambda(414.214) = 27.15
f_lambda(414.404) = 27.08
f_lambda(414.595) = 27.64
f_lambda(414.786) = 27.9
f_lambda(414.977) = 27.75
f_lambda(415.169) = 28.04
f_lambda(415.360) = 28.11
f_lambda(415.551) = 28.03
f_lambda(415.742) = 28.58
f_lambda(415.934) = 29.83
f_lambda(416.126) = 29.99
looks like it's 1.83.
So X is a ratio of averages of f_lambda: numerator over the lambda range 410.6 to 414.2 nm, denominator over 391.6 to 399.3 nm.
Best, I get 1.5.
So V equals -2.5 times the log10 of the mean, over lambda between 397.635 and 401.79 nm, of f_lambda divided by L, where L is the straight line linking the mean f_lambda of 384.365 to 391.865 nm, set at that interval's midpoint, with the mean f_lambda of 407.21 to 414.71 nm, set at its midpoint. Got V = -0.21 mag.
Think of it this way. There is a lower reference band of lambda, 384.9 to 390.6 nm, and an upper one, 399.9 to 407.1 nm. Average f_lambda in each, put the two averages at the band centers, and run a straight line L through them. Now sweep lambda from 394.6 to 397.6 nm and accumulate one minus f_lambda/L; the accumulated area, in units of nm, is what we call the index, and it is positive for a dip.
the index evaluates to 0.75 nm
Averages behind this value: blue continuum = 17.4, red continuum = 30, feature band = 17.9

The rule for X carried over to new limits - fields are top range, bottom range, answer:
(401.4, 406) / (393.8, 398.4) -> 1.61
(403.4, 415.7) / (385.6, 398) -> 1.63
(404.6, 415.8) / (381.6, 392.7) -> 1.71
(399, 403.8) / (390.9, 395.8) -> 1.63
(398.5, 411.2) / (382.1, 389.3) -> 1.94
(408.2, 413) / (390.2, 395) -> 1.63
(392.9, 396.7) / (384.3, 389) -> 1.04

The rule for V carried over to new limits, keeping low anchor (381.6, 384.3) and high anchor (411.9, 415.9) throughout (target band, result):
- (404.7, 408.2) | -0.178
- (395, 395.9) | -0.145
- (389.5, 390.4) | -0.241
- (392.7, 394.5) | 0.354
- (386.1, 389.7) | -0.110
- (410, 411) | -0.004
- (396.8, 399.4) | -0.105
